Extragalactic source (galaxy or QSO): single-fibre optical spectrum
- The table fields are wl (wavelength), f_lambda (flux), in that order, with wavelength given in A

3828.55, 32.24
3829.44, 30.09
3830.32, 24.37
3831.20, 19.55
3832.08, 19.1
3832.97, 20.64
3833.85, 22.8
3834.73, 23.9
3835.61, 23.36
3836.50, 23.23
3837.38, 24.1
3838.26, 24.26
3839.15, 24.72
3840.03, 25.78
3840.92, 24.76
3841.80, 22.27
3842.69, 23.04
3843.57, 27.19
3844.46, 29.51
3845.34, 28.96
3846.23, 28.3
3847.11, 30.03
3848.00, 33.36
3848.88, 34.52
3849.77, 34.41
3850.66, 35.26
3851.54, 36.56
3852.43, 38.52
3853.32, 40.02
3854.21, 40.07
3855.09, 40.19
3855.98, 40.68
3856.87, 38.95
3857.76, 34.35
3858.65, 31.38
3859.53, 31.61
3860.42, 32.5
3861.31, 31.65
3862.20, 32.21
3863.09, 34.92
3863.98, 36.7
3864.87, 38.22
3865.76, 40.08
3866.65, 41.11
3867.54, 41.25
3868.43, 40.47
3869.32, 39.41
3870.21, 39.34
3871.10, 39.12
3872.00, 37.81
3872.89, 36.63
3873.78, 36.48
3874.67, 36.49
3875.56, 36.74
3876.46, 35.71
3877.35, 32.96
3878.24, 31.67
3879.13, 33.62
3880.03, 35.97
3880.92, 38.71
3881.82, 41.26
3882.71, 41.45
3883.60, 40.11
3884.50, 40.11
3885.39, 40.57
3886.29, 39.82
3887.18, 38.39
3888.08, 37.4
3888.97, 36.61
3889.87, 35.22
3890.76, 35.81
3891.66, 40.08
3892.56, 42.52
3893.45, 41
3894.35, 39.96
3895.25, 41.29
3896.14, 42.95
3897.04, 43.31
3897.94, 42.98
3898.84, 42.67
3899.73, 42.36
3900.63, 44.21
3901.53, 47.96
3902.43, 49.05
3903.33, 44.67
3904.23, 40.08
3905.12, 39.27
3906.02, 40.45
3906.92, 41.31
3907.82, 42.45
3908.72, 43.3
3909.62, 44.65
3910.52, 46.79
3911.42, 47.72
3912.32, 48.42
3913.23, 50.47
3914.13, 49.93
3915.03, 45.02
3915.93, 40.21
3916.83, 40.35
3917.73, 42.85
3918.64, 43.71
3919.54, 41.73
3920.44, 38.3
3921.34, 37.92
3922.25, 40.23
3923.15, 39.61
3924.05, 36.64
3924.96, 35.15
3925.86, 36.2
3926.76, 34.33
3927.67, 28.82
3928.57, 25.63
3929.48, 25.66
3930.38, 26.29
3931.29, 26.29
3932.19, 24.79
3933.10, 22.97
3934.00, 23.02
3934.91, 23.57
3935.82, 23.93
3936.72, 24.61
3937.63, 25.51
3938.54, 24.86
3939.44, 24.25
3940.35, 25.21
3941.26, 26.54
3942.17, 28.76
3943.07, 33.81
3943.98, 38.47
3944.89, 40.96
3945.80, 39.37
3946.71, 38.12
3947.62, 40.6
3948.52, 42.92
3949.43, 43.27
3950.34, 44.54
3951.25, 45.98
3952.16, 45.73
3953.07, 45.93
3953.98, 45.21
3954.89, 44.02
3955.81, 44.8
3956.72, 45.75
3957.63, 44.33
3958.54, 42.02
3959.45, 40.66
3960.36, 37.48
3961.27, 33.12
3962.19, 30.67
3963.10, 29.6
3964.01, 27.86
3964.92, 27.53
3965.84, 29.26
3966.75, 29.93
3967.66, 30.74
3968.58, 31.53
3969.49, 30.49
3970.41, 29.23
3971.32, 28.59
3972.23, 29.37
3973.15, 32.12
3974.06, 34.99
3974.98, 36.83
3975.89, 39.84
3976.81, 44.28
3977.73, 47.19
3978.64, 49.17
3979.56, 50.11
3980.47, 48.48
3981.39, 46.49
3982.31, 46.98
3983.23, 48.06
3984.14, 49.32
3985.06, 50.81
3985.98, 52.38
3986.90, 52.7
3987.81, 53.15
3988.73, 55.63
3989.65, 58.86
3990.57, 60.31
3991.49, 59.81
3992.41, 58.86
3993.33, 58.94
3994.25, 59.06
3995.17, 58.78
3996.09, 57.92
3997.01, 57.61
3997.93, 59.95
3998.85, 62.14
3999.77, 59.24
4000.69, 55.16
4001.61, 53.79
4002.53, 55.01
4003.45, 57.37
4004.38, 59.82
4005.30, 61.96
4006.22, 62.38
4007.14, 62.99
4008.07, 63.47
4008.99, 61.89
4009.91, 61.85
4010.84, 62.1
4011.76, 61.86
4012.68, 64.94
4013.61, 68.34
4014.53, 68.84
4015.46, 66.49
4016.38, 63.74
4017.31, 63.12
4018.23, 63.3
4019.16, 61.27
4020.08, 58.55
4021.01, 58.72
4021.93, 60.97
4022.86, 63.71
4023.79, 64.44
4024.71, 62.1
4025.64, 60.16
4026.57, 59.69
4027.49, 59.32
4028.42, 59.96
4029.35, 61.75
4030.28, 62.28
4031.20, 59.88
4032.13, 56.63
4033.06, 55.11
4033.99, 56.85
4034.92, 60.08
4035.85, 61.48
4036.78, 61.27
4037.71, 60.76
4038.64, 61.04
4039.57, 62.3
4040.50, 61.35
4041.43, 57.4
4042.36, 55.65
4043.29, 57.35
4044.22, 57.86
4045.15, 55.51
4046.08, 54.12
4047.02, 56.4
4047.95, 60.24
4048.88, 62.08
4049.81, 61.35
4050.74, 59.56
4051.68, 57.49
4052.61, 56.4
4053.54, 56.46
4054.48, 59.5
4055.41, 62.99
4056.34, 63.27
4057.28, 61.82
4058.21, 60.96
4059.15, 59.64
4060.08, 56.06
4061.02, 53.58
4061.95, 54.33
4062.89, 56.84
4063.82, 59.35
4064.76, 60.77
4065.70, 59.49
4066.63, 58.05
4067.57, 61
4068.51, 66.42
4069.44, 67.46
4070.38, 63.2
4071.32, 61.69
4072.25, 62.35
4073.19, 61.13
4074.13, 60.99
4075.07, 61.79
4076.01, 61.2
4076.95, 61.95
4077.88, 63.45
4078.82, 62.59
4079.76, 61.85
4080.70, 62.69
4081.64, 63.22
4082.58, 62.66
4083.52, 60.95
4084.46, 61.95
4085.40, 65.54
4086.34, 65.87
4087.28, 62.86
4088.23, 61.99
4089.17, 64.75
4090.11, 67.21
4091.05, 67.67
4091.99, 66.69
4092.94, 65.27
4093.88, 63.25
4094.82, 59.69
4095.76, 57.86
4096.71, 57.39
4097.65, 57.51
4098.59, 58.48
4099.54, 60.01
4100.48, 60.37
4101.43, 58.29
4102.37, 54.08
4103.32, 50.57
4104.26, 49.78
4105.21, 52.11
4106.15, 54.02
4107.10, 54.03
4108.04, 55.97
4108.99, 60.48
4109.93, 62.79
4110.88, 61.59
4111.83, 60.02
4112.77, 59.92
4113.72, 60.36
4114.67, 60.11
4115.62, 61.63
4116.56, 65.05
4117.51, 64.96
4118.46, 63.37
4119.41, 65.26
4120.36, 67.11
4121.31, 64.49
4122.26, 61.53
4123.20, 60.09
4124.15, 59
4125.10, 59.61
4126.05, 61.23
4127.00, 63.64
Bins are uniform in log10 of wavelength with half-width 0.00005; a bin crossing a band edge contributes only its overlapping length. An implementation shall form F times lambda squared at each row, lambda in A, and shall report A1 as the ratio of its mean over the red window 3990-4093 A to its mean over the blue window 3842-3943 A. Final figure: 1.8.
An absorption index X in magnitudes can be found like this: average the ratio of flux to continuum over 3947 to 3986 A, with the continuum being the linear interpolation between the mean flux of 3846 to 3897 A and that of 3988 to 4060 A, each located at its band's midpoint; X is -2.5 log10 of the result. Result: 0.28 mag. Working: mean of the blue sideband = 37.3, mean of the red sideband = 60.1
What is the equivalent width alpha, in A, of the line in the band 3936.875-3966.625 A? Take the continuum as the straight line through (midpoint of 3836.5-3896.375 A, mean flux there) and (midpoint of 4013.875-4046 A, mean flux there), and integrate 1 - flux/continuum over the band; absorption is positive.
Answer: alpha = 7.32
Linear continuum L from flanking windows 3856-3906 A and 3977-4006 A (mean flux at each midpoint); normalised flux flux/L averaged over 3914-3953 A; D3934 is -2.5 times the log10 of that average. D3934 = 0.32 mag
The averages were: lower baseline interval 38.7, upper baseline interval 55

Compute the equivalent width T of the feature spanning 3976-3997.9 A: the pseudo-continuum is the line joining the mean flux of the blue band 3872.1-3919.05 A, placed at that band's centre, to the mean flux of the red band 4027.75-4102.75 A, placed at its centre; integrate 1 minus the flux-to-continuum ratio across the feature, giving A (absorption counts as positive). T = -0.7 A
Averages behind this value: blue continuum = 41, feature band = 53.2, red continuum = 60.5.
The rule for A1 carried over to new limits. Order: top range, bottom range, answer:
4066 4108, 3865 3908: 1.69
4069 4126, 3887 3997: 1.64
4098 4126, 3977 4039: 1.07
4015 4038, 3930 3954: 1.92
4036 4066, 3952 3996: 1.41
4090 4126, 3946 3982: 1.67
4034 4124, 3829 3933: 1.85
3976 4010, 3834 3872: 1.81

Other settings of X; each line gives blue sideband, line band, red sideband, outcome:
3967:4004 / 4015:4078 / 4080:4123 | -0.10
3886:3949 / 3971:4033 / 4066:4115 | -0.15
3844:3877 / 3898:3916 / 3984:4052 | -0.04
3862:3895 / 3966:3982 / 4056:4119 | 0.28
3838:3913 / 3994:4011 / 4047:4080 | -0.13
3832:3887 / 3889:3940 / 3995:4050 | 0.12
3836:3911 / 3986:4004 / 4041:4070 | -0.12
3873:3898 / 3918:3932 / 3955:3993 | 0.17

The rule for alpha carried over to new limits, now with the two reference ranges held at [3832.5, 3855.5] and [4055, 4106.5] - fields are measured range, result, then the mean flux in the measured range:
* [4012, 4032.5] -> -3.6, 62.2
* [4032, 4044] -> -0.9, 59.1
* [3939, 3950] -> 1.9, 35.3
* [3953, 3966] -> 1.9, 37.8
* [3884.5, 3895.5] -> -1.2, 39.1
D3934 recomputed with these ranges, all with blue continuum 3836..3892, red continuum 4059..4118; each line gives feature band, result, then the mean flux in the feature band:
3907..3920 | -0.11 mag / 44.7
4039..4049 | -0.05 mag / 58.1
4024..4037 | -0.11 mag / 59.8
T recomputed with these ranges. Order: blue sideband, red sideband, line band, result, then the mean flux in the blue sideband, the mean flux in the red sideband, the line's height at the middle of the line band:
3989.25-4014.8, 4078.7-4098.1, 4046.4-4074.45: 0.9 A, 60.4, 62.8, 62.1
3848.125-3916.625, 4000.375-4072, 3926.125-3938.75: 5.6 A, 39.6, 60.3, 46.3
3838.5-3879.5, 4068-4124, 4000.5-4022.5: -4.3 A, 34.3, 61.3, 51.7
